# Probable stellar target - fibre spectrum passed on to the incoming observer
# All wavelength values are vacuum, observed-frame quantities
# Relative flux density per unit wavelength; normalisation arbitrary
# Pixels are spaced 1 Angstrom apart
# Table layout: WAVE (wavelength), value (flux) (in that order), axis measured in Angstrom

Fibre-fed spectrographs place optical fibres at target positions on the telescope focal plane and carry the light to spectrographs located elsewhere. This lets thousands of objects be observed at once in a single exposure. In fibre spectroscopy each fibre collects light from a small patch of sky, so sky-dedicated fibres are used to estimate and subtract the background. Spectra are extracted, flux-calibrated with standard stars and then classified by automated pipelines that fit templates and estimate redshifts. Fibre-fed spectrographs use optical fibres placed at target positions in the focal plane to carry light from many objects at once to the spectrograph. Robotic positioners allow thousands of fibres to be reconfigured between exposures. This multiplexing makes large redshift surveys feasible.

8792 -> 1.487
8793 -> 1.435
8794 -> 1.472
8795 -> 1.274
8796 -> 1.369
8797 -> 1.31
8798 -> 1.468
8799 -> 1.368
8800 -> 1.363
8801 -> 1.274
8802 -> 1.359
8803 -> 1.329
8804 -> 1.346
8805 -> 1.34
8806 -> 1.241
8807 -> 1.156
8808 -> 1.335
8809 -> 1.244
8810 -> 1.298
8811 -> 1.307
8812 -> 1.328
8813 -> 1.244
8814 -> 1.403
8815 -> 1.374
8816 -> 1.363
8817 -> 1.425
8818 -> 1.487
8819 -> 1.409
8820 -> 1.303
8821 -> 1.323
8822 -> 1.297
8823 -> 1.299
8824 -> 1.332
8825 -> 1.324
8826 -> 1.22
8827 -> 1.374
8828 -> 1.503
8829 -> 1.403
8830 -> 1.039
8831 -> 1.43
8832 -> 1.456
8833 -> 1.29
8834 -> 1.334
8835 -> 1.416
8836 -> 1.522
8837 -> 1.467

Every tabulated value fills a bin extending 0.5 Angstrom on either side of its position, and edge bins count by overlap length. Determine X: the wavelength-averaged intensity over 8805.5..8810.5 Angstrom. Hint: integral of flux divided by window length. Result 1.25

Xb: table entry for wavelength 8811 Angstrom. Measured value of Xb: 1.307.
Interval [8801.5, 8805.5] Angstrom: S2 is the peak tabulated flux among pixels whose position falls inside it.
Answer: 1.359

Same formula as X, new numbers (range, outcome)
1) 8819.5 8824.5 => 1.31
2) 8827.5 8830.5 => 1.31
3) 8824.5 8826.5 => 1.27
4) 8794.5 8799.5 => 1.36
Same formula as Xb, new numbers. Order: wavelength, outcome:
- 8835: 1.416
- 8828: 1.503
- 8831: 1.43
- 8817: 1.425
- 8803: 1.329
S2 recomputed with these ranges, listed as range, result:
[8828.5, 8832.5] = 1.456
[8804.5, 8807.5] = 1.34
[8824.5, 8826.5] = 1.324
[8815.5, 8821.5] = 1.487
